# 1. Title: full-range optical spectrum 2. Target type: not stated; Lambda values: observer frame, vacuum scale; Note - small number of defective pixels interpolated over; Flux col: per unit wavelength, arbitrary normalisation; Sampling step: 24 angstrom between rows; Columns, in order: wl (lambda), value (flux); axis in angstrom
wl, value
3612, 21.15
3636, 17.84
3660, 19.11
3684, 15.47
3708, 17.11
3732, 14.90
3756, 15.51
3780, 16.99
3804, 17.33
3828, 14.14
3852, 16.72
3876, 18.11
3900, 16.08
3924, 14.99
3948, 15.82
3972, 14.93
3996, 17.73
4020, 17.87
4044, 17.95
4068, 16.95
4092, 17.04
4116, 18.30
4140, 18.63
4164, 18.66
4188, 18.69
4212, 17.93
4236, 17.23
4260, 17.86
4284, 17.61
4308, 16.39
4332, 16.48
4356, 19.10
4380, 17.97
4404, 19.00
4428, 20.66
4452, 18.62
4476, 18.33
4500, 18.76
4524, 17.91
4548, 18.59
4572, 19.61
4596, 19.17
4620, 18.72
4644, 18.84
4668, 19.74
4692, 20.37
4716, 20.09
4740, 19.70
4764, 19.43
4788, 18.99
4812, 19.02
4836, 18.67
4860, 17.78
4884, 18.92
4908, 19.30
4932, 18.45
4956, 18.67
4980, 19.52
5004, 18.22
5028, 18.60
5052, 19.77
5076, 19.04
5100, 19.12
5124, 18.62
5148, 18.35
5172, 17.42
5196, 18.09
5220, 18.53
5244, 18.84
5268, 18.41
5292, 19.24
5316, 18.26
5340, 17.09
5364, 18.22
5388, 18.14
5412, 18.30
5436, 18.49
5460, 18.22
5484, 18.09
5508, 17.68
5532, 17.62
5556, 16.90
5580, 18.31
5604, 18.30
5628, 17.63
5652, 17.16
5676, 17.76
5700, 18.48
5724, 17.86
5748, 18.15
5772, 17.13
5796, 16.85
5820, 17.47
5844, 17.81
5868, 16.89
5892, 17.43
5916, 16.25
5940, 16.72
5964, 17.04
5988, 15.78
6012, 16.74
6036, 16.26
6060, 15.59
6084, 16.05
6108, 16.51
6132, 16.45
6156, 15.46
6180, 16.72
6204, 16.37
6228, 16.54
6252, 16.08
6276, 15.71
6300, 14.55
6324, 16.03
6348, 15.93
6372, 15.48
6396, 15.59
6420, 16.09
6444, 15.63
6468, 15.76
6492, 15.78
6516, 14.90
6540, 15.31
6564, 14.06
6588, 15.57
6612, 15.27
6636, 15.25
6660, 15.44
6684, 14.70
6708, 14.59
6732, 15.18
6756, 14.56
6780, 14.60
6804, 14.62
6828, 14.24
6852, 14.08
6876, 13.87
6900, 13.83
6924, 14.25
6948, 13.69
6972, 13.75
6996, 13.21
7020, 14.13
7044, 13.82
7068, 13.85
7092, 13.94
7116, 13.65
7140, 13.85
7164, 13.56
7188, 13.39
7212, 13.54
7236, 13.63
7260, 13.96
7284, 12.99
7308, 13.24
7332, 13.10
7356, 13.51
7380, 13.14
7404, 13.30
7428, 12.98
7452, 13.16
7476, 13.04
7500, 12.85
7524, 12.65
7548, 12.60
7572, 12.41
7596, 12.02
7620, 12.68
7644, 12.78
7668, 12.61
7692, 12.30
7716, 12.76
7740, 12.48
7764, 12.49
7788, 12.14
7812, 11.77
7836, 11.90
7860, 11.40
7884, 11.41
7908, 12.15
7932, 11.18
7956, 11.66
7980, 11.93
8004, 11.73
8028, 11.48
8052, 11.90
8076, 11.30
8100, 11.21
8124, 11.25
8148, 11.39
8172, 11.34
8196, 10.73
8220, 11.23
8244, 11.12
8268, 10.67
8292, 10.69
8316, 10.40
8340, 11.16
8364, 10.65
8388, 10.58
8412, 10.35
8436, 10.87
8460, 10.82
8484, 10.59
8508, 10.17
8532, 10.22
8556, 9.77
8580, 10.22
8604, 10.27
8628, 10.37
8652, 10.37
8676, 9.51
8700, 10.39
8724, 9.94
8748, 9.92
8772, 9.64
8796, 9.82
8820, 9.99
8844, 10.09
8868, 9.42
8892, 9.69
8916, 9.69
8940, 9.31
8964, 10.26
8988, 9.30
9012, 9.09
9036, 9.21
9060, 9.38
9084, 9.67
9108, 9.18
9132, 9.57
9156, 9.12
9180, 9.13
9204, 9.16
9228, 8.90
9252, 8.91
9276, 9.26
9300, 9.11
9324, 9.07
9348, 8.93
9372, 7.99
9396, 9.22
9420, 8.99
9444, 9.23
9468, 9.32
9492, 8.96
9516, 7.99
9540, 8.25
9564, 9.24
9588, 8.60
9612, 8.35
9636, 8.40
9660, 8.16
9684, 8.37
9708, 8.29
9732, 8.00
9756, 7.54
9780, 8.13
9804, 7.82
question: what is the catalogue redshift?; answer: 0.000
